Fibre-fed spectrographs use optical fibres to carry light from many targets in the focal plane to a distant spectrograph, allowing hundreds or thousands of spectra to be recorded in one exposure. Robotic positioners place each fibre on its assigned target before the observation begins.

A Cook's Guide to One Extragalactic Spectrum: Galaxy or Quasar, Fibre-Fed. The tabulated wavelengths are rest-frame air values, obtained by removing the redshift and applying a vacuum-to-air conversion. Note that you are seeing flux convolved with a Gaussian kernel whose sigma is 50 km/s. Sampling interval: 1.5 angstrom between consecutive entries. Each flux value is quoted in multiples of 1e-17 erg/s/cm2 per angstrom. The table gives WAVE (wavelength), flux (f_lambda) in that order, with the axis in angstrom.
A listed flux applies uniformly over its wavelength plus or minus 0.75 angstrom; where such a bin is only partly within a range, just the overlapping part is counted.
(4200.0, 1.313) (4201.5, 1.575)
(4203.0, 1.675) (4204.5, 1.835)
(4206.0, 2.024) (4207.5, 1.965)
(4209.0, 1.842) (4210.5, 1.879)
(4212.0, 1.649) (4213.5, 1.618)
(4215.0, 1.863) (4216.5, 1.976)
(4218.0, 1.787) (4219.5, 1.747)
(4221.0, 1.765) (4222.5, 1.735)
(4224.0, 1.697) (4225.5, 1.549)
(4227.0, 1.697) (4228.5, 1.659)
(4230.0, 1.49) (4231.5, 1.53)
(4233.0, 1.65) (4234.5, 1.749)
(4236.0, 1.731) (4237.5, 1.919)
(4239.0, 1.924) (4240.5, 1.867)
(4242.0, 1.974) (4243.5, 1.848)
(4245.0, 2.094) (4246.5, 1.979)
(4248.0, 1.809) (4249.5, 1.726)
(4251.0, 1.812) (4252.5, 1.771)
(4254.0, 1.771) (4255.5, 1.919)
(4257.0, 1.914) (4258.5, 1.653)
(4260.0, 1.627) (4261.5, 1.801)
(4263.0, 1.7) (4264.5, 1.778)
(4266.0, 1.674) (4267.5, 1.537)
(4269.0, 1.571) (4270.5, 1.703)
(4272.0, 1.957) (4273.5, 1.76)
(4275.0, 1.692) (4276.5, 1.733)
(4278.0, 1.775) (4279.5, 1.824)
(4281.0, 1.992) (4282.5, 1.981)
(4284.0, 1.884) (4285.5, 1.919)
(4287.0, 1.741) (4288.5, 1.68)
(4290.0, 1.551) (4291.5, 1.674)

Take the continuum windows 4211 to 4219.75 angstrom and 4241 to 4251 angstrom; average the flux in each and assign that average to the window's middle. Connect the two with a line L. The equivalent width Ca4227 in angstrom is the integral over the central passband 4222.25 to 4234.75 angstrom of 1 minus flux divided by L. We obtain 1.3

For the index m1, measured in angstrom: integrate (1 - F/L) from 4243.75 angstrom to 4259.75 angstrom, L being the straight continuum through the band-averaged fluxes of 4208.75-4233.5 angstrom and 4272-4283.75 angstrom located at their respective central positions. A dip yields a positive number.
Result -0.5 angstrom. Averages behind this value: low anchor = 1.71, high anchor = 1.83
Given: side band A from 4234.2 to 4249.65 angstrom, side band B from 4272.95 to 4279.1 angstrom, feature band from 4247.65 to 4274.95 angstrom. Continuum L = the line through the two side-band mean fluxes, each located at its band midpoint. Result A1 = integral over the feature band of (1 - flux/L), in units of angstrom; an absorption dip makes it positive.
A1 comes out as 0.87 angstrom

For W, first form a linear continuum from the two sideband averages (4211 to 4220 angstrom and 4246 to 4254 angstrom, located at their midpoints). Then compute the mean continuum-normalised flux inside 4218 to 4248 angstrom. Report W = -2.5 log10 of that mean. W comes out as 0.01 mag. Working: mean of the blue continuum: 1.78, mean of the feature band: 1.77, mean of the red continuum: 1.81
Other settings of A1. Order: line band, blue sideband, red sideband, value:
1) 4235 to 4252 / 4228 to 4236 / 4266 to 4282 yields -2.2 angstrom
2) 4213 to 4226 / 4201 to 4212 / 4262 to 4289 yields 0.4 angstrom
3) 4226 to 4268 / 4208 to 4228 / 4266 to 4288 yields 0.0 angstrom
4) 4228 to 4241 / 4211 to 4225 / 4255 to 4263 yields 0.3 angstrom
